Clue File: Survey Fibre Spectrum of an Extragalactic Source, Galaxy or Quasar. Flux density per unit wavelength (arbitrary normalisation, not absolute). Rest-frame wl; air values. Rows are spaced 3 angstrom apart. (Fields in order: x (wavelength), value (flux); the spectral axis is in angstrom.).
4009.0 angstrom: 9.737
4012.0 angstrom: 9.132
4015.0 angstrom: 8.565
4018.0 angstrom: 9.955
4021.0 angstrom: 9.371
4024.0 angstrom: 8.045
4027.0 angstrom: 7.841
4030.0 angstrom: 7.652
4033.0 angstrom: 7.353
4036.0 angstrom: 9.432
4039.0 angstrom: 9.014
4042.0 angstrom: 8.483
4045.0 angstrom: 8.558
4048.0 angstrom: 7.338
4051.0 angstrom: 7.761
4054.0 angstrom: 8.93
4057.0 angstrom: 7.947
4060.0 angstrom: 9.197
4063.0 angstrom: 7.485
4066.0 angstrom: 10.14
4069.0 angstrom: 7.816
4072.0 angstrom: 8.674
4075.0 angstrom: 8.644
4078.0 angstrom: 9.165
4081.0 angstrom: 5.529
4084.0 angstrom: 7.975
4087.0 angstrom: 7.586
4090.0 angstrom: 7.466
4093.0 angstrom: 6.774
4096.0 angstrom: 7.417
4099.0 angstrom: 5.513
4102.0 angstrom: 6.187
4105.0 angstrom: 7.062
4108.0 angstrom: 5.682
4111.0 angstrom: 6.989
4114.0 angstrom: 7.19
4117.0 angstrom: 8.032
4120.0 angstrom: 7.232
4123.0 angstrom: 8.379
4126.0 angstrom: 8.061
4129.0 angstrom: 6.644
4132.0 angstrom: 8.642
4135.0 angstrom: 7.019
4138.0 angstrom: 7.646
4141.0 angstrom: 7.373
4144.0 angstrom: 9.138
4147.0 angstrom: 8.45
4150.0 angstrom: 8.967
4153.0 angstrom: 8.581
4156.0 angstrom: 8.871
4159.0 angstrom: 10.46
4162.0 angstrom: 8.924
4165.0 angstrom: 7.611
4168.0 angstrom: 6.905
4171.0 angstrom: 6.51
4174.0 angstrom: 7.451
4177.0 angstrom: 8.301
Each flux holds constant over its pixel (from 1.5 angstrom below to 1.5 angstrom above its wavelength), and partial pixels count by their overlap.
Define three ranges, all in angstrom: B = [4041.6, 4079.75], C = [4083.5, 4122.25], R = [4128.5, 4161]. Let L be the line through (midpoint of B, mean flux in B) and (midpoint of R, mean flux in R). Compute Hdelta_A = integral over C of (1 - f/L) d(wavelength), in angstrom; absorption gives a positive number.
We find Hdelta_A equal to 6.5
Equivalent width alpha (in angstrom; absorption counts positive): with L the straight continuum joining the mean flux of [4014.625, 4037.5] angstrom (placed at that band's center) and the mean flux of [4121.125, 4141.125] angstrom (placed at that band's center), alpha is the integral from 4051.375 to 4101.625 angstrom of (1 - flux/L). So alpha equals 1.8 angstrom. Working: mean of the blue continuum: 8.52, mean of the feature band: 7.85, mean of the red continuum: 7.69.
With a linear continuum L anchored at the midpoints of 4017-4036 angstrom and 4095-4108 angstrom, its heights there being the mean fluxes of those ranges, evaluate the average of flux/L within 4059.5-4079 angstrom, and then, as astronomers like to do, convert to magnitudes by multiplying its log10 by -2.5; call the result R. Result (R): -0.19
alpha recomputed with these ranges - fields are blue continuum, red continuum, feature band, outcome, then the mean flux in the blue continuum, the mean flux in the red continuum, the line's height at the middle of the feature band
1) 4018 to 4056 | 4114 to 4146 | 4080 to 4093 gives 1.5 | 8.37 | 7.8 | 8.07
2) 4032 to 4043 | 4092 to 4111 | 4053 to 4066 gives -1.1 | 8.63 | 6.47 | 7.89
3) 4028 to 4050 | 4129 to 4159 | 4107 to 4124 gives 2.1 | 8.24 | 8.32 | 8.3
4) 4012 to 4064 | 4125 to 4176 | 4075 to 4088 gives 1.0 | 8.44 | 8.08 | 8.3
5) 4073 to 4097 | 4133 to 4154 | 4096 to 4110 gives 2.7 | 7.6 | 8.17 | 7.77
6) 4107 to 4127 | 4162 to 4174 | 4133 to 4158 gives -3.3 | 7.39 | 7.3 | 7.34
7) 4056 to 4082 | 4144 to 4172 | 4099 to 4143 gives 6.0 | 8.35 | 8.44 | 8.4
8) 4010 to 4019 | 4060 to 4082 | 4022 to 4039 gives 1.5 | 9.21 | 8.34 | 8.96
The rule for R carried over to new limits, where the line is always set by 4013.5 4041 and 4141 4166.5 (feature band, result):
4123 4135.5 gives 0.134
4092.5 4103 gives 0.323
